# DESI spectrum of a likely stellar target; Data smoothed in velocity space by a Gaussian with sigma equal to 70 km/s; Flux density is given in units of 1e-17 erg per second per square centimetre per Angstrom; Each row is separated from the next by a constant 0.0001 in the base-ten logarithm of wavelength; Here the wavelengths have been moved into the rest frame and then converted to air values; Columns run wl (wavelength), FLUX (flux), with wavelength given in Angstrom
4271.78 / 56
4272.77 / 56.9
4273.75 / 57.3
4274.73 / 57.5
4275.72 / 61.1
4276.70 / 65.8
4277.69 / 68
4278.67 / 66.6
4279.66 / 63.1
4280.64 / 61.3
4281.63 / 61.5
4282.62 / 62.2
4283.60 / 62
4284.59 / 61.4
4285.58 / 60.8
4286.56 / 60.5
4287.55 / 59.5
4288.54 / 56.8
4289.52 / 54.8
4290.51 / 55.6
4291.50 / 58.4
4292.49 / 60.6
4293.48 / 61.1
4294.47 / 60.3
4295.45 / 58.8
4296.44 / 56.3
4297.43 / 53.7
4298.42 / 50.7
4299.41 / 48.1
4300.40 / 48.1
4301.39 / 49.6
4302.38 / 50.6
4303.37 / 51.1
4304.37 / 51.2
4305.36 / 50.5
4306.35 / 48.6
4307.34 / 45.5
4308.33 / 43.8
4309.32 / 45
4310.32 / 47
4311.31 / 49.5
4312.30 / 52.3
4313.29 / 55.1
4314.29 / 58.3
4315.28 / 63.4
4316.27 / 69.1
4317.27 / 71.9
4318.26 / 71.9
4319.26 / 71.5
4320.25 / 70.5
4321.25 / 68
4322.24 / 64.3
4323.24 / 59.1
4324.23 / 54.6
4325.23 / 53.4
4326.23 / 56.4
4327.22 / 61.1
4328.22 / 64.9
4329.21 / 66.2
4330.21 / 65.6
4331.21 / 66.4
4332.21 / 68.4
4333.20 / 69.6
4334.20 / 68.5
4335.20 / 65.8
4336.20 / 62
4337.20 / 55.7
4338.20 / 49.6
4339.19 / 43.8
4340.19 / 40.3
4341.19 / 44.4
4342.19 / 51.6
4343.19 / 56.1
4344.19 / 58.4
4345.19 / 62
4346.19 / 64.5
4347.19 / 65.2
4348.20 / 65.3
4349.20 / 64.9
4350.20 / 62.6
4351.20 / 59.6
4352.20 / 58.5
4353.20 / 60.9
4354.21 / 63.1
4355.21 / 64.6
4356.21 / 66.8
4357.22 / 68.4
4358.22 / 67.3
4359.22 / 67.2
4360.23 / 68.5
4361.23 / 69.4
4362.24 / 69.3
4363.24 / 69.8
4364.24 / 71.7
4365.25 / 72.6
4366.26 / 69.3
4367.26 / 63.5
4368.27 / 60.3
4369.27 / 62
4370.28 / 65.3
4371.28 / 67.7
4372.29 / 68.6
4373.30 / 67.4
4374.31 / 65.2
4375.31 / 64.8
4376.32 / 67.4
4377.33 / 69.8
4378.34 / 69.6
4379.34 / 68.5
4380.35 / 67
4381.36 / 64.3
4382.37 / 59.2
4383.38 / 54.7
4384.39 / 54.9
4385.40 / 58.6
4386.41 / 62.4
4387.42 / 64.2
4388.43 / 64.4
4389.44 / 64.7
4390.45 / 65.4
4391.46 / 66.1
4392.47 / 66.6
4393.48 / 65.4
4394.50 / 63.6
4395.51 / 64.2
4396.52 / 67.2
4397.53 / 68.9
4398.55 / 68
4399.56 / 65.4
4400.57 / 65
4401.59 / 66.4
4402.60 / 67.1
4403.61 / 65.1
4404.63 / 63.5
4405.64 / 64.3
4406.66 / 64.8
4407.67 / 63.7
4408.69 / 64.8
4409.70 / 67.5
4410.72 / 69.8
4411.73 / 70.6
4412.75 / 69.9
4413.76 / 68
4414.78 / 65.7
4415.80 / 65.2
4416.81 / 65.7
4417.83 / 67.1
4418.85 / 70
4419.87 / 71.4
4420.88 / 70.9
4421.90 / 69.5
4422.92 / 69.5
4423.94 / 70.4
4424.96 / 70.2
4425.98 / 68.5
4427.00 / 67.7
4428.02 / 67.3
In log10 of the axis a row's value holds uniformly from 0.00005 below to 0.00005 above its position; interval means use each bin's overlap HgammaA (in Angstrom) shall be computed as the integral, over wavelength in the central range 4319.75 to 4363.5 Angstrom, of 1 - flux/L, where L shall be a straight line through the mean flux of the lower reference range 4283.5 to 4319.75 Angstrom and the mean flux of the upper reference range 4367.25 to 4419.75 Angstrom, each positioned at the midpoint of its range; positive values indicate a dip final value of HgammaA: -1.3 Angstrom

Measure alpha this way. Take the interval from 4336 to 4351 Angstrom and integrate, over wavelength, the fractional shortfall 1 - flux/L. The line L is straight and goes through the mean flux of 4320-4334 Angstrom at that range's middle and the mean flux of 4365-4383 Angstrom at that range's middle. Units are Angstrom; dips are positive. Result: 1.9 Angstrom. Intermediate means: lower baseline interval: 63.4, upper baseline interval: 66.1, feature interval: 56.4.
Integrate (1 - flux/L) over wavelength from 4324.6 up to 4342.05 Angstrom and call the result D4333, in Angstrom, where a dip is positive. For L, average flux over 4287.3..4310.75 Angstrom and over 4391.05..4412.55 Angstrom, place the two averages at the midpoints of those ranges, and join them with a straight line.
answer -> -0.5 Angstrom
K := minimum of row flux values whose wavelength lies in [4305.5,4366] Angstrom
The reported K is 40.3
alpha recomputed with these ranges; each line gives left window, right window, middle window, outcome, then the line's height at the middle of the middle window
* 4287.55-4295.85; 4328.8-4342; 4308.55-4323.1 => -0.6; 58.6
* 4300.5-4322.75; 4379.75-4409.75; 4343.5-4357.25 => -0.6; 60.1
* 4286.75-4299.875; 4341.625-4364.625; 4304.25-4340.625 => 0.9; 60.3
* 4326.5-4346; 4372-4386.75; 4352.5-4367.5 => -1.4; 61.8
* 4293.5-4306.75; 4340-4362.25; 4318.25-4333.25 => -1.8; 57.2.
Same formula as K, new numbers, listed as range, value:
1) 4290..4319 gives 43.8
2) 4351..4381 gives 58.5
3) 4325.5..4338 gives 55.7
